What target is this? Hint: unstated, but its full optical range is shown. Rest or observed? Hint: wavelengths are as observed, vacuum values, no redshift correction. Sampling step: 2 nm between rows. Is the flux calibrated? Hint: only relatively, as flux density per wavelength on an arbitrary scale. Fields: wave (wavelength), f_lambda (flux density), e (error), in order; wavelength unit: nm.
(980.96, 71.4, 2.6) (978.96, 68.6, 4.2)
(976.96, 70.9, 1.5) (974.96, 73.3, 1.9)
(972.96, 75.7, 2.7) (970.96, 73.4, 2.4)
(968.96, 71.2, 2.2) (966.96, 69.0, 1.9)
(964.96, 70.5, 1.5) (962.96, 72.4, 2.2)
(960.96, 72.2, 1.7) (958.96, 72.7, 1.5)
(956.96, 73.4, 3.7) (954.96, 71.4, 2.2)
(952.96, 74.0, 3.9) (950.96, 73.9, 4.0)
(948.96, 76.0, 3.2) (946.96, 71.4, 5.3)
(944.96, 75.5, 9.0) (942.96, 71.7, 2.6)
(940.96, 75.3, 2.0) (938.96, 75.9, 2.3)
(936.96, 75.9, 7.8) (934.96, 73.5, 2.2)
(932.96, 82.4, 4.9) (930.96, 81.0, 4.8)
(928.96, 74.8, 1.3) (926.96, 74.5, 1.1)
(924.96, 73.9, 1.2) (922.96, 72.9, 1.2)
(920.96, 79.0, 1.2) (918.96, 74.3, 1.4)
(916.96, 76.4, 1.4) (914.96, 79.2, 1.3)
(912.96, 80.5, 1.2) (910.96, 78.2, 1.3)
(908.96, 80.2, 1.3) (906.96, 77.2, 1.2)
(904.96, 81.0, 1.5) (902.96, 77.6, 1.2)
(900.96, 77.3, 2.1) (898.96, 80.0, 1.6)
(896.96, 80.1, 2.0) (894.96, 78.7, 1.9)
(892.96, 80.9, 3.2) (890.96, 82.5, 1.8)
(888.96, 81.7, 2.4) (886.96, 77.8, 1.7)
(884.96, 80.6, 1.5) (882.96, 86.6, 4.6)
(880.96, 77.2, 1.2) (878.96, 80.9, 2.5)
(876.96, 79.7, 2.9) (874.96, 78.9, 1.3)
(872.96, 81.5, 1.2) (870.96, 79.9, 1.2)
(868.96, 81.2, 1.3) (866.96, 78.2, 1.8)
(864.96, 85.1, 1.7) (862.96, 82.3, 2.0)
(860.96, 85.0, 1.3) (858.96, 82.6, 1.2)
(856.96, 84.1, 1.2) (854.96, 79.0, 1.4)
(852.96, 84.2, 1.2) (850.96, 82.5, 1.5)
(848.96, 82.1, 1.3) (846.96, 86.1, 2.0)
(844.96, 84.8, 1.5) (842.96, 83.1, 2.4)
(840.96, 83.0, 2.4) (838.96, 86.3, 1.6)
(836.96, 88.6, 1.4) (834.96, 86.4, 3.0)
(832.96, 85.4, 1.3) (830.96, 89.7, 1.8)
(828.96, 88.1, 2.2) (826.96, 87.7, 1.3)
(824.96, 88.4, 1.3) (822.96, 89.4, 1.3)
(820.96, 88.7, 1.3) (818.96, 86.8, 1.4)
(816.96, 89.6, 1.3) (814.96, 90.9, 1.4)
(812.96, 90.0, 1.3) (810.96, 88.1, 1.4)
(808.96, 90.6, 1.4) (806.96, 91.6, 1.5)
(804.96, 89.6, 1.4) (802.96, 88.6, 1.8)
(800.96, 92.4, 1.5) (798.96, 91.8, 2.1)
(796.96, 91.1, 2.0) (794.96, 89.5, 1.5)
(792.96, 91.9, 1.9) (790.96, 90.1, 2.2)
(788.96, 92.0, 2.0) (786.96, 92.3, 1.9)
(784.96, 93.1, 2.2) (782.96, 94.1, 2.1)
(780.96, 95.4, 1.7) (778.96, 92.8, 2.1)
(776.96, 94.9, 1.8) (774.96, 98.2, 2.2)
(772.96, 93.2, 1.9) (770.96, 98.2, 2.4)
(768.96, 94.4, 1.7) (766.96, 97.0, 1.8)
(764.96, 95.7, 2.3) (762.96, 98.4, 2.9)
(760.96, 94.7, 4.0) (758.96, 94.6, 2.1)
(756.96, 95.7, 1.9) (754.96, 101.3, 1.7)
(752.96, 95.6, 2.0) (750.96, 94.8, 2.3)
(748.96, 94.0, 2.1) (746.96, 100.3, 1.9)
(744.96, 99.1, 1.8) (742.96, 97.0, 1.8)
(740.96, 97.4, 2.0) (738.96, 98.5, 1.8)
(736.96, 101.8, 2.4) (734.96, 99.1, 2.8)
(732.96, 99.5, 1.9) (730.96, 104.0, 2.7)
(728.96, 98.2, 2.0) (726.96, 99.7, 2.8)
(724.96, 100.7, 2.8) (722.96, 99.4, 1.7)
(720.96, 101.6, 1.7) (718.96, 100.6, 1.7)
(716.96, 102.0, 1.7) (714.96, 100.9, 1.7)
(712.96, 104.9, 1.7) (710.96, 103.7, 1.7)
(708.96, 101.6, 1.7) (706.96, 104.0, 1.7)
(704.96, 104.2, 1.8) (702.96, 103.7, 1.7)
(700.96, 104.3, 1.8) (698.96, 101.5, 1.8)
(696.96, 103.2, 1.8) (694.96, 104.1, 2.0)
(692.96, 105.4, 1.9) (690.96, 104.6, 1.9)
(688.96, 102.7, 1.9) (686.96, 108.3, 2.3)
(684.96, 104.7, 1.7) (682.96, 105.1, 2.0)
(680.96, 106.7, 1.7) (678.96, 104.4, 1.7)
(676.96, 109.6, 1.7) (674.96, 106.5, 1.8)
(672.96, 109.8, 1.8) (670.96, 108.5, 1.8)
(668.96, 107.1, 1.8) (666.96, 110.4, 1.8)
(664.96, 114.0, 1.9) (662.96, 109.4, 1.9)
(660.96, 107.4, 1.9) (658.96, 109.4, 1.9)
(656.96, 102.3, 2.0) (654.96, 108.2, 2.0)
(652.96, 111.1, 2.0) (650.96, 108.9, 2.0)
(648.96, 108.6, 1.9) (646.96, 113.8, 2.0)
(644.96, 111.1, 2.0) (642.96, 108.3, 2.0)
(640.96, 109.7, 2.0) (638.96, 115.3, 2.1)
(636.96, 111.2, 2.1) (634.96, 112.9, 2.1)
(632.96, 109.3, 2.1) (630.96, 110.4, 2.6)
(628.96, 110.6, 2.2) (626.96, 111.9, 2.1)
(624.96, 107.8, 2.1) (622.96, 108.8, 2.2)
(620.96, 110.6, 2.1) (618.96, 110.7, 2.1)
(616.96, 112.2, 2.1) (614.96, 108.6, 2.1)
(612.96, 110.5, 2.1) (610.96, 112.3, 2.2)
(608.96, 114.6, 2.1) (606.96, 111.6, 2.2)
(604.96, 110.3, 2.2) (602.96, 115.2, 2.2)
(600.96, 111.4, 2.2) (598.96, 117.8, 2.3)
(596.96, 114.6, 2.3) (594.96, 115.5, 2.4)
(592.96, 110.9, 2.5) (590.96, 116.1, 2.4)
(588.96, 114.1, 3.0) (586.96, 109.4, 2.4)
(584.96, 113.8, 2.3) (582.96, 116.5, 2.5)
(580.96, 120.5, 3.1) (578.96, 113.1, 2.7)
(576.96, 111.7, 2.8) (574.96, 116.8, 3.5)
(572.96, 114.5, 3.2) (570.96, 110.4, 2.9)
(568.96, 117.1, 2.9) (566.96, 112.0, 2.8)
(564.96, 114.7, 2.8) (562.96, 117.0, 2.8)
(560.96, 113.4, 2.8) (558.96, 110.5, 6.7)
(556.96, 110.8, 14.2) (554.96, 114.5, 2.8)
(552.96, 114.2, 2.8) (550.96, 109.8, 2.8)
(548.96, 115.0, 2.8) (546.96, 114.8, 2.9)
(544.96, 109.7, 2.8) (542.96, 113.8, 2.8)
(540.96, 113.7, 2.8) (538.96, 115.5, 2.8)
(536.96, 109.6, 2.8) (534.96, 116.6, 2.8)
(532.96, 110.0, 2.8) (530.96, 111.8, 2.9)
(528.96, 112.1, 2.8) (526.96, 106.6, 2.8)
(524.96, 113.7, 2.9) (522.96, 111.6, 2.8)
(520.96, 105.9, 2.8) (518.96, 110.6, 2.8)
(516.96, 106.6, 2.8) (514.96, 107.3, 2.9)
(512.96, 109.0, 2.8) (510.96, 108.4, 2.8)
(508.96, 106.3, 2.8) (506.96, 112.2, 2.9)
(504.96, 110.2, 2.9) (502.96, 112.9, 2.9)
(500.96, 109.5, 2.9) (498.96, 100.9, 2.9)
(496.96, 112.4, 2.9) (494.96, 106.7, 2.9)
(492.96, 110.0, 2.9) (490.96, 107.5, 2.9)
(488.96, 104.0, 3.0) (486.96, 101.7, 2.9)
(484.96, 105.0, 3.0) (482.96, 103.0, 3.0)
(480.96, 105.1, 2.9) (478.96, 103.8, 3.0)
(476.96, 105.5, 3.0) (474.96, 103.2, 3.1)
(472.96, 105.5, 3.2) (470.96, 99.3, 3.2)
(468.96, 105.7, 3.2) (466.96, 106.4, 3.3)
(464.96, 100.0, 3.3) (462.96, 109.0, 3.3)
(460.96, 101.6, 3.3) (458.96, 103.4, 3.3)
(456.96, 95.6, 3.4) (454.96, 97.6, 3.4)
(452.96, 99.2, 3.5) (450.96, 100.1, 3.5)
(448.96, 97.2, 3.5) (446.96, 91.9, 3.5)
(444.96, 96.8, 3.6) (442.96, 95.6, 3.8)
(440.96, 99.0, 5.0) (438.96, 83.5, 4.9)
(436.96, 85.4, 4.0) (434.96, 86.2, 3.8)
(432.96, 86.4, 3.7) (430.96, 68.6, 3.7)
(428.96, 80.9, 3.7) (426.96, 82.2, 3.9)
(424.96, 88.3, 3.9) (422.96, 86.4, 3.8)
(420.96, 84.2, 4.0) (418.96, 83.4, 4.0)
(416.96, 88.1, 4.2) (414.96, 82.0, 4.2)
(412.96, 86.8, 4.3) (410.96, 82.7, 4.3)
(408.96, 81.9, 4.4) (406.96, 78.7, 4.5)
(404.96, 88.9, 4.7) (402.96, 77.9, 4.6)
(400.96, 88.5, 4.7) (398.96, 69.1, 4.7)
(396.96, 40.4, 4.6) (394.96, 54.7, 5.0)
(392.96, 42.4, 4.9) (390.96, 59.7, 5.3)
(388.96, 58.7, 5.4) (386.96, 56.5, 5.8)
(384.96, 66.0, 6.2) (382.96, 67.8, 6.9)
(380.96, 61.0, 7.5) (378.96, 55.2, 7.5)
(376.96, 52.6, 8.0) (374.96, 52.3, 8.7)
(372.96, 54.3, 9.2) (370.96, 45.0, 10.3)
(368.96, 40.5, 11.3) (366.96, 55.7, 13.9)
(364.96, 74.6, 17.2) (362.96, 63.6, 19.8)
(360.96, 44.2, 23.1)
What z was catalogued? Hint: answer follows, 0.000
